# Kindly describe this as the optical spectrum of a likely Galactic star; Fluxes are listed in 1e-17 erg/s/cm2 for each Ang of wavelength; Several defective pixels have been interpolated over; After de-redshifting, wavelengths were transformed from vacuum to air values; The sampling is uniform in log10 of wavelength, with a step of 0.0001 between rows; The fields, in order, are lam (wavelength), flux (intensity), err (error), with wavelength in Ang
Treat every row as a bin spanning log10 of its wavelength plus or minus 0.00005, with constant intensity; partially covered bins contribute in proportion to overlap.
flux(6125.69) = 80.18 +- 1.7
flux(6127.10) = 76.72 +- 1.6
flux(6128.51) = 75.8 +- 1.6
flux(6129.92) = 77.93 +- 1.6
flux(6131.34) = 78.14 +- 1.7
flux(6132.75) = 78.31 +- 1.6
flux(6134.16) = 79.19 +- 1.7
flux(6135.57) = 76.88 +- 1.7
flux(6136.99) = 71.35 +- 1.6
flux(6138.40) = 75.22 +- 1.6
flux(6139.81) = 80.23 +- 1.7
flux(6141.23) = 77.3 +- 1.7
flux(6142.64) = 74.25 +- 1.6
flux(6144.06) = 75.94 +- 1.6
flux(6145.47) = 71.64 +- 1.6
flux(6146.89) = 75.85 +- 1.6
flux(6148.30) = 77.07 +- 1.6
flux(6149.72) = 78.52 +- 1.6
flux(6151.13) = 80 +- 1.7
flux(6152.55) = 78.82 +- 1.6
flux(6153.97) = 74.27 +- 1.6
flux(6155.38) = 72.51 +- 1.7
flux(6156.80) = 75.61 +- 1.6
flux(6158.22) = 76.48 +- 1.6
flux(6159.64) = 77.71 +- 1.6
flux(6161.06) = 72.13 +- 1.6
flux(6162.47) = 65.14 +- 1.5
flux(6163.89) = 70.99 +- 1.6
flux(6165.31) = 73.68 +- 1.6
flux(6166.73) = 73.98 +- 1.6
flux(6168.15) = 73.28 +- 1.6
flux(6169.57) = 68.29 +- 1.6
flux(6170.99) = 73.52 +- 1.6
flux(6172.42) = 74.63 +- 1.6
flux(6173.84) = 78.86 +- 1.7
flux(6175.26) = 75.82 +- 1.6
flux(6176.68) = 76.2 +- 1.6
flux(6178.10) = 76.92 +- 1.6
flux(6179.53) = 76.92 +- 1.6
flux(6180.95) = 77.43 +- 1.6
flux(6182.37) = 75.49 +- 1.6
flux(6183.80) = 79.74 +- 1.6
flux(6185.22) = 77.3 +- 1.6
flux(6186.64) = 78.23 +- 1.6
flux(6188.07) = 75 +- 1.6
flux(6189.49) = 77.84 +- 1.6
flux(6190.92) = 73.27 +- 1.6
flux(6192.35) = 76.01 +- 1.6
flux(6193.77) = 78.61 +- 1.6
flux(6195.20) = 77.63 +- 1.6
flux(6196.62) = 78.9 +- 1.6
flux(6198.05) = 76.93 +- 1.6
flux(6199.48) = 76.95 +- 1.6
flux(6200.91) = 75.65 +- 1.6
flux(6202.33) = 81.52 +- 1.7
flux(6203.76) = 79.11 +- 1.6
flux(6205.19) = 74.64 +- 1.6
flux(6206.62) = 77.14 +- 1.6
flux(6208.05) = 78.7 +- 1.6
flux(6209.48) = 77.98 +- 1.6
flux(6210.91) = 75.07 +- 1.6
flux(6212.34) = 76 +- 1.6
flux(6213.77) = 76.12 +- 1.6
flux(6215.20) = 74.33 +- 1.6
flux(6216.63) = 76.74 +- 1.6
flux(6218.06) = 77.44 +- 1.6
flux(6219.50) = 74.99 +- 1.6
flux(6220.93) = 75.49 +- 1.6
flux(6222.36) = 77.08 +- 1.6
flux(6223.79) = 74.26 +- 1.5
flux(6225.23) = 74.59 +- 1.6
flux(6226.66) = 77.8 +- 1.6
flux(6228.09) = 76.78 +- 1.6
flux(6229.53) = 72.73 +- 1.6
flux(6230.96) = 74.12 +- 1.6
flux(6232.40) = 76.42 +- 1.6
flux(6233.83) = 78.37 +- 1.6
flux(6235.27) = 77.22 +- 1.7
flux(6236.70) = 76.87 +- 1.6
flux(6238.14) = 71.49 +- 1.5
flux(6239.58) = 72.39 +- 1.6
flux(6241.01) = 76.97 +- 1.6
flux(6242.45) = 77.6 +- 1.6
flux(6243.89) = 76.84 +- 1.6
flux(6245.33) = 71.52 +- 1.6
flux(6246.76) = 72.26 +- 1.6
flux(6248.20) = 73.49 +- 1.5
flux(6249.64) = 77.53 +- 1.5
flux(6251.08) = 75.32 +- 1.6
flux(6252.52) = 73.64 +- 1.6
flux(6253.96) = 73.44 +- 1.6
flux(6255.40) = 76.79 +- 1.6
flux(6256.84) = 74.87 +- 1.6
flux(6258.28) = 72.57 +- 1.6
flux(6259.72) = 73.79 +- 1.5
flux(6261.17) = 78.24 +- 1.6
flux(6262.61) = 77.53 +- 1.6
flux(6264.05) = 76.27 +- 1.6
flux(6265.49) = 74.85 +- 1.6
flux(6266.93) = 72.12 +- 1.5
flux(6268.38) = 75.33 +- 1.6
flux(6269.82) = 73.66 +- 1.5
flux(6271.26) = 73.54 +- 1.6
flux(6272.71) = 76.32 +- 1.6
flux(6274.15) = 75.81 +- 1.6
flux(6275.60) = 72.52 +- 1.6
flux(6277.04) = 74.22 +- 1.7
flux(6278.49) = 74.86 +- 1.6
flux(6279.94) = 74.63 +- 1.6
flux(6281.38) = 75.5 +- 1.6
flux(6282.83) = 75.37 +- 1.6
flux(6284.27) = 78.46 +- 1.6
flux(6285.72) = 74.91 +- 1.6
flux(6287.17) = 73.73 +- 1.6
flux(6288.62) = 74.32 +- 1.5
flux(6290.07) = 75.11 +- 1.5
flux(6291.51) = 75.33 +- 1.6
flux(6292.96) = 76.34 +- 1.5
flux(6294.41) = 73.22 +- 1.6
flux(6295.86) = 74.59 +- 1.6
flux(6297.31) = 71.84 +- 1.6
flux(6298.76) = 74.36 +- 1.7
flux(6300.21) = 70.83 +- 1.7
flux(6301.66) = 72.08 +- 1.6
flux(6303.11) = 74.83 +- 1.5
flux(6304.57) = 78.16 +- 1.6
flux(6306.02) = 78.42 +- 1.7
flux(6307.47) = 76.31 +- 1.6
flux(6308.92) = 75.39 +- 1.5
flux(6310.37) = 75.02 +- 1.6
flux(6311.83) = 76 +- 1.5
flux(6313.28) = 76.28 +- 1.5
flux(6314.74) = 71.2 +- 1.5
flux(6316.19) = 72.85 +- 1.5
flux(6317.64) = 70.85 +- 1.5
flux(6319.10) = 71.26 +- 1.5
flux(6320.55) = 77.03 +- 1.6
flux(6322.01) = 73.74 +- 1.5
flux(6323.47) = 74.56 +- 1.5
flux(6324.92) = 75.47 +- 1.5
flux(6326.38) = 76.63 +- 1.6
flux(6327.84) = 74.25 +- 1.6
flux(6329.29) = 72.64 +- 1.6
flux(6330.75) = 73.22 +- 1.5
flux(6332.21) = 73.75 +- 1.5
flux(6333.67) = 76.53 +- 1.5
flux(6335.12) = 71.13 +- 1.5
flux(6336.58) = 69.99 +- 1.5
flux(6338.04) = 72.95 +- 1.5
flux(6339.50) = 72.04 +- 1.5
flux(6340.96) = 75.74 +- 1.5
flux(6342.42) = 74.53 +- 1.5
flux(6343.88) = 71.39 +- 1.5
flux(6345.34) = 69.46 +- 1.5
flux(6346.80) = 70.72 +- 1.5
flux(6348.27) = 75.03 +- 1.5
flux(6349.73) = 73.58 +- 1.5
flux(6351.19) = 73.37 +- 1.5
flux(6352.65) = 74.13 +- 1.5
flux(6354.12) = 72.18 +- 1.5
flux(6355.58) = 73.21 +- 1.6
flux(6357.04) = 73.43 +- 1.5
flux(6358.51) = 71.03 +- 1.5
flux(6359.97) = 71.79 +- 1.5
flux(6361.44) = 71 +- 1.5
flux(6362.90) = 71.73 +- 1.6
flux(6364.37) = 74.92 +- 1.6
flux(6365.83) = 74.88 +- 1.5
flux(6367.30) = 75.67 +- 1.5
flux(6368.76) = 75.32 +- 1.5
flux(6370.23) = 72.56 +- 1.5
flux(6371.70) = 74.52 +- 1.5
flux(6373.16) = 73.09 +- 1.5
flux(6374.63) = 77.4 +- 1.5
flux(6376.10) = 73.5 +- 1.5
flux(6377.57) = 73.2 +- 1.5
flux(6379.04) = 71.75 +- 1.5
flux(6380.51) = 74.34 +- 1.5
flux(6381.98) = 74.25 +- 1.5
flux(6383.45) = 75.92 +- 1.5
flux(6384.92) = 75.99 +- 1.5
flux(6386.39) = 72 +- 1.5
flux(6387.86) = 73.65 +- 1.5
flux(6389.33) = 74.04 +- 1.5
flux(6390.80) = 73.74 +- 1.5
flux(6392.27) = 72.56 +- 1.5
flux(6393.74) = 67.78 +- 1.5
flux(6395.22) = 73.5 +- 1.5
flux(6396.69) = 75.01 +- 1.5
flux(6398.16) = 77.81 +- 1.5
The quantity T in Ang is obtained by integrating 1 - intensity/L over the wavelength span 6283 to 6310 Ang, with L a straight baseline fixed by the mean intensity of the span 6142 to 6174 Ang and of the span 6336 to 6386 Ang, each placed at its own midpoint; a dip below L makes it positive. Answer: -0.4 Ang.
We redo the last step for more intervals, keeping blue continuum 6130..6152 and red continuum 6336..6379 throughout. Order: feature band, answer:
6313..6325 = 0.0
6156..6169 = 0.5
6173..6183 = -0.1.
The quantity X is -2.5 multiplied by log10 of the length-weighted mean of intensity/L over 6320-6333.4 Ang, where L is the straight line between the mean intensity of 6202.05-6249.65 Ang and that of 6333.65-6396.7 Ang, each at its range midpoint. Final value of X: -0.009 mag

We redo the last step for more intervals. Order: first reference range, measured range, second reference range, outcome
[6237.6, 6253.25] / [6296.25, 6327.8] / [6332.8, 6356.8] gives -0.015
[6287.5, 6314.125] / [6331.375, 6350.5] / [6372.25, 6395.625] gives 0.021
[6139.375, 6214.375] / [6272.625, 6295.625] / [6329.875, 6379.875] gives -0.010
